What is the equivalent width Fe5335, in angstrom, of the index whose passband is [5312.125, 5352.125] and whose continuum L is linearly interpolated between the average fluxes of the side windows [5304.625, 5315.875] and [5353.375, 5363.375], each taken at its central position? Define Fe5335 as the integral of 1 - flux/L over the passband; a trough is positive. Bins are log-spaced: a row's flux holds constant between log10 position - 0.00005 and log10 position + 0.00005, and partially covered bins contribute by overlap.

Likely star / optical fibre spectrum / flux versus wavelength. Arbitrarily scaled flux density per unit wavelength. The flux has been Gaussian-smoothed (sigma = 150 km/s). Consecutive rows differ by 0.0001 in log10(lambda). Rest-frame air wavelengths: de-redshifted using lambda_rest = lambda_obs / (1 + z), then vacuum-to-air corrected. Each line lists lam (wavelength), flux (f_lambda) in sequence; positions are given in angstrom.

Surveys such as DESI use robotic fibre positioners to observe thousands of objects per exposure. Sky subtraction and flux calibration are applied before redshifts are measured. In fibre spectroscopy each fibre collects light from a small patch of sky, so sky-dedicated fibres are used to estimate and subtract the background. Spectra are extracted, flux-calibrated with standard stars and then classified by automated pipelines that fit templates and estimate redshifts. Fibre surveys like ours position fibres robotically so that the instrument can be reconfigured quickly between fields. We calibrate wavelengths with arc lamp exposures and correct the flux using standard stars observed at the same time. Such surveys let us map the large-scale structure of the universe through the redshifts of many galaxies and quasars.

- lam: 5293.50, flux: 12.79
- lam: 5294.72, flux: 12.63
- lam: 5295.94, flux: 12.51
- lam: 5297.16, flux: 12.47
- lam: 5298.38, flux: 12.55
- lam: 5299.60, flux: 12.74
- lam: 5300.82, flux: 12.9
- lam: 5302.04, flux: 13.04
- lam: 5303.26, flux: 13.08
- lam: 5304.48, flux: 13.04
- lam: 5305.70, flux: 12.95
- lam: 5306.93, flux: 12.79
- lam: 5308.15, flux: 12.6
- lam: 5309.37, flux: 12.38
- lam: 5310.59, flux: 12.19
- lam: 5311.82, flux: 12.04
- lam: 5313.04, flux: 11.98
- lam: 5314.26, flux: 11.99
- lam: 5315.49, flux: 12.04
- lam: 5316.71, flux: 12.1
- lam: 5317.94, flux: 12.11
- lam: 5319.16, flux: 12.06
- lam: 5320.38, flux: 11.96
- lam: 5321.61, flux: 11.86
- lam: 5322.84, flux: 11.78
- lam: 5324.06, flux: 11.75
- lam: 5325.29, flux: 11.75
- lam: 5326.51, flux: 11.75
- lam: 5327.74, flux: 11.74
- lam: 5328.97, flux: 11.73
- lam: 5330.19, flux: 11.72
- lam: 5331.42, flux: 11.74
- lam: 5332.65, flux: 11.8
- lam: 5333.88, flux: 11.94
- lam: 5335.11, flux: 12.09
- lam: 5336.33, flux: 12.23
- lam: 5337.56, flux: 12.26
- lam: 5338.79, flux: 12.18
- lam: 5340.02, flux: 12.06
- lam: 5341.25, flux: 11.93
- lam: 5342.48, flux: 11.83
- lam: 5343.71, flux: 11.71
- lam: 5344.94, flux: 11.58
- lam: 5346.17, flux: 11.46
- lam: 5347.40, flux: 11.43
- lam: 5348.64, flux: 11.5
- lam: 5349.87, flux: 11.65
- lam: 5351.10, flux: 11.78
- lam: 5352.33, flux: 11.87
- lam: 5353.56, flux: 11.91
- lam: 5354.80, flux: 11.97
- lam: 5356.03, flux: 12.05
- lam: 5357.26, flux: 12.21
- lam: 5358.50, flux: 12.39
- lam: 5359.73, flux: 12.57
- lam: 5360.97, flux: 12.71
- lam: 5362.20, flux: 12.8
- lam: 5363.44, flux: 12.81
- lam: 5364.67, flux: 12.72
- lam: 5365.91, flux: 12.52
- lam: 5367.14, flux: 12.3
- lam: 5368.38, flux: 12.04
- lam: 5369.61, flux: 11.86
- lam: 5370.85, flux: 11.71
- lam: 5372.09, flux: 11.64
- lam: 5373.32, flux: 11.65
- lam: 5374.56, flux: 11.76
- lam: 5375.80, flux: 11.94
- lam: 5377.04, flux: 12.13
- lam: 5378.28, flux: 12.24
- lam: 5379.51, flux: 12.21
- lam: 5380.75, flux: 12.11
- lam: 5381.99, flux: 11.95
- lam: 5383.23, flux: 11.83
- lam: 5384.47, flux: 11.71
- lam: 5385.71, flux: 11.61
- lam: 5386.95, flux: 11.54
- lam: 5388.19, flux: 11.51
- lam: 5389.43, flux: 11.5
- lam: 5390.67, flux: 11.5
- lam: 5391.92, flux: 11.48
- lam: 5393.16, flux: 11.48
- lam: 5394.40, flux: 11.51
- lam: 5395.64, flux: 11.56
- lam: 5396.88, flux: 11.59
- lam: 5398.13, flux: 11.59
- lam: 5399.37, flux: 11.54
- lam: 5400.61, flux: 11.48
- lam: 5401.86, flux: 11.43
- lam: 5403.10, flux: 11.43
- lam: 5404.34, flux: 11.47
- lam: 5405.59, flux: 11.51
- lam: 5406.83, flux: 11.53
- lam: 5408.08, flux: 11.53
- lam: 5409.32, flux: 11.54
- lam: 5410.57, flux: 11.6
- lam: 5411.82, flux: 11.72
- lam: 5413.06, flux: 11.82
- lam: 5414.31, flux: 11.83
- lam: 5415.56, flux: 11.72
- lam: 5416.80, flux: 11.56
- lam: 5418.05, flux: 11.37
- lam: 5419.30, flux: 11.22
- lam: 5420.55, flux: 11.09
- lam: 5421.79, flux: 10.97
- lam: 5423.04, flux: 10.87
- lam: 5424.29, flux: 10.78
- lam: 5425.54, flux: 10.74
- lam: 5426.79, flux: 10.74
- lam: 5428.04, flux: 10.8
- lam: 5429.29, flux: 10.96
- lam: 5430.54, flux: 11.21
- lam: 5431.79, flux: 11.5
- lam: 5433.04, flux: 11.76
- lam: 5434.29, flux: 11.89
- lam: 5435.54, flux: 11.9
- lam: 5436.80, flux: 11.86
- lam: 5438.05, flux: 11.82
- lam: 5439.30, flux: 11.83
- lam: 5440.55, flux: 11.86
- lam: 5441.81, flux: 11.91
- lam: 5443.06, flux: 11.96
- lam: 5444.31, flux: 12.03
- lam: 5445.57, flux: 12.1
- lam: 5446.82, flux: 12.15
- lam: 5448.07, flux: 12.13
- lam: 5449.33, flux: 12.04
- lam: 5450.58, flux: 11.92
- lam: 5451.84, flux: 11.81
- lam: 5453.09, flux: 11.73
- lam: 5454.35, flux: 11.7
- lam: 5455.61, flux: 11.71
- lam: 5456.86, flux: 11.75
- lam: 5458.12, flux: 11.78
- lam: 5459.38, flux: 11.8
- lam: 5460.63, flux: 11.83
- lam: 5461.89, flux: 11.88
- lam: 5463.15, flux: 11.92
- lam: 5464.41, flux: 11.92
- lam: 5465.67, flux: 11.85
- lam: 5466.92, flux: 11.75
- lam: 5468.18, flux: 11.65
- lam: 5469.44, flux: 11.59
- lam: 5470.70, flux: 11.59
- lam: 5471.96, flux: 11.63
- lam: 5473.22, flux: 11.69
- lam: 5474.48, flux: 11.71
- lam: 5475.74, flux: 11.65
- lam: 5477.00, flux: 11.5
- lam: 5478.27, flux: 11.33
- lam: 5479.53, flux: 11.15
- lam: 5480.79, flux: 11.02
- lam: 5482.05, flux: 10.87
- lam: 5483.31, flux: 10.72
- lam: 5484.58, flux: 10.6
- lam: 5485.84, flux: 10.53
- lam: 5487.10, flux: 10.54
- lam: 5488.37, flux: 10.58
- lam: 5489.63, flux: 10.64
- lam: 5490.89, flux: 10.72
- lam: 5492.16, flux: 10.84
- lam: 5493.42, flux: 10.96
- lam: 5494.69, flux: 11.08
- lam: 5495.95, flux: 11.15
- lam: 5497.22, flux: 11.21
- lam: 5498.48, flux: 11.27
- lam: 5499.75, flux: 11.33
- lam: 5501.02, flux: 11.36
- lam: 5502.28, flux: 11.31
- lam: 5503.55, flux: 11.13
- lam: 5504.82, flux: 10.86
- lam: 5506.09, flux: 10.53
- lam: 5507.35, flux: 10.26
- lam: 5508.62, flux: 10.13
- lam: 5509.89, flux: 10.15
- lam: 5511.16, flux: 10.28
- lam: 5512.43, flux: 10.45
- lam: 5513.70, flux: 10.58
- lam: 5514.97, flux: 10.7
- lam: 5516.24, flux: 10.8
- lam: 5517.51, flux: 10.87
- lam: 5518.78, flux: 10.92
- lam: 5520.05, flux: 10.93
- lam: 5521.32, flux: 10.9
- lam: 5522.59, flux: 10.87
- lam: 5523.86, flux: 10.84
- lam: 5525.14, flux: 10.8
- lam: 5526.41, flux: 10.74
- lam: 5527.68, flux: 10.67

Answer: 1.6 angstrom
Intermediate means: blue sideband 12.4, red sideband 12.4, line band 11.9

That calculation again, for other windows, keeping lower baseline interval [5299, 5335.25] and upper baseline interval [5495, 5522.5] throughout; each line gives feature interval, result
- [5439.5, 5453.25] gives -0.9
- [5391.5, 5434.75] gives 0.4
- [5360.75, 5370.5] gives -0.5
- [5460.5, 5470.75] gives -0.6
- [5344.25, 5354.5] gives 0.3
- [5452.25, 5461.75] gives -0.5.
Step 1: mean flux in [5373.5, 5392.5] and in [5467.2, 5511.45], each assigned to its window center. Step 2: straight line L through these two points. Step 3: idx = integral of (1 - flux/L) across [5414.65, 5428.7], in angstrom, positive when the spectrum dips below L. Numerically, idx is 0.5 angstrom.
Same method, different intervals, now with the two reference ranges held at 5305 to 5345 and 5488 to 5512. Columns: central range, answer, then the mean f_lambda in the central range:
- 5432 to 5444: -0.6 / 11.9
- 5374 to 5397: -0.3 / 11.7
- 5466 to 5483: -0.7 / 11.5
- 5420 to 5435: 0.3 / 11.1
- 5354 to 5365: -0.6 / 12.4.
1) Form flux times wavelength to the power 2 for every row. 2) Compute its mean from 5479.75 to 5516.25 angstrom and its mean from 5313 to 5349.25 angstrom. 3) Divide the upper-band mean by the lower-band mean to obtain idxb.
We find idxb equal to 1.0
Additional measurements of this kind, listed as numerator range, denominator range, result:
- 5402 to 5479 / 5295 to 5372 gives 1.00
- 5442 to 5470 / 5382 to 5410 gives 1.05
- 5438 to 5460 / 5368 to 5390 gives 1.03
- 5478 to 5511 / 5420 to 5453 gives 0.96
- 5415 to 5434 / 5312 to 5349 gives 0.97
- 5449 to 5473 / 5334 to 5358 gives 1.03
